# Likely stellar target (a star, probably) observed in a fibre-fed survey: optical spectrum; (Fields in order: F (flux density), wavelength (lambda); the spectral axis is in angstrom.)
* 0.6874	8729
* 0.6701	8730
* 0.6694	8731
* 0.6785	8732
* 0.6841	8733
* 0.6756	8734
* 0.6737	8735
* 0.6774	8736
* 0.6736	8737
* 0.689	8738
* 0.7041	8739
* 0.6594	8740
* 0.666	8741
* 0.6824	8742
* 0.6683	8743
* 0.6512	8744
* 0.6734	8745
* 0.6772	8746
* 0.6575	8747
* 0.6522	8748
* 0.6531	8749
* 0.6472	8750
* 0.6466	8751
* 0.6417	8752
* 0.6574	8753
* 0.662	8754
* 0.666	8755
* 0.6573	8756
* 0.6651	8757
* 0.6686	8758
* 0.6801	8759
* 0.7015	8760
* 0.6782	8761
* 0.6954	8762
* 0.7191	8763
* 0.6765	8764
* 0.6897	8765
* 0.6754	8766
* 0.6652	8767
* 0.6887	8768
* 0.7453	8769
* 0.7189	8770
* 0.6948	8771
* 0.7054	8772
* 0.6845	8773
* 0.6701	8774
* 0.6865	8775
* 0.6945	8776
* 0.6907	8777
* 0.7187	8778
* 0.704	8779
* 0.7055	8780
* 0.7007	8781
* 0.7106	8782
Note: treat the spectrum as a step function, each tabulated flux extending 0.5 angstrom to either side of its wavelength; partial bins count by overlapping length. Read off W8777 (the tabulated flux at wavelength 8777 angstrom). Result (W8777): 0.6907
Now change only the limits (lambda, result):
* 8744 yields 0.6512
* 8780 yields 0.7055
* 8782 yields 0.7106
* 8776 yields 0.6945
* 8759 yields 0.6801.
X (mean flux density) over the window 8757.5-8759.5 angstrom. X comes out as 0.674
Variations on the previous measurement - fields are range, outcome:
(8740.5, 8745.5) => 0.668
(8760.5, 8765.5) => 0.692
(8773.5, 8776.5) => 0.684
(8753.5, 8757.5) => 0.663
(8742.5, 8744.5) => 0.66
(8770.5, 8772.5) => 0.7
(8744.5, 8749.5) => 0.663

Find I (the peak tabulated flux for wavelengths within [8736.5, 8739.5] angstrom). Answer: 0.7041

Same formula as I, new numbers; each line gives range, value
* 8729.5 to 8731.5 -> 0.6701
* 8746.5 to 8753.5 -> 0.6575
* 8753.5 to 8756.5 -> 0.666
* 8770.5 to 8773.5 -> 0.7054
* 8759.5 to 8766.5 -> 0.7191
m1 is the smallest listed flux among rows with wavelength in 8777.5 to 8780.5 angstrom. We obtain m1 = 0.704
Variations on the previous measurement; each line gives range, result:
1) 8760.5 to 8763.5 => 0.6782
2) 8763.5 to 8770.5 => 0.6652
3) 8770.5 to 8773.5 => 0.6845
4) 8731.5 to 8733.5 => 0.6785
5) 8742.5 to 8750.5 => 0.6472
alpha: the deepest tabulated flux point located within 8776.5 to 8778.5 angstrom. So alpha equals 0.6907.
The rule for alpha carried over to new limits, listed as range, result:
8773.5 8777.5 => 0.6701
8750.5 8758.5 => 0.6417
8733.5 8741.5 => 0.6594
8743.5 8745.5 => 0.6512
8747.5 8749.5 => 0.6522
